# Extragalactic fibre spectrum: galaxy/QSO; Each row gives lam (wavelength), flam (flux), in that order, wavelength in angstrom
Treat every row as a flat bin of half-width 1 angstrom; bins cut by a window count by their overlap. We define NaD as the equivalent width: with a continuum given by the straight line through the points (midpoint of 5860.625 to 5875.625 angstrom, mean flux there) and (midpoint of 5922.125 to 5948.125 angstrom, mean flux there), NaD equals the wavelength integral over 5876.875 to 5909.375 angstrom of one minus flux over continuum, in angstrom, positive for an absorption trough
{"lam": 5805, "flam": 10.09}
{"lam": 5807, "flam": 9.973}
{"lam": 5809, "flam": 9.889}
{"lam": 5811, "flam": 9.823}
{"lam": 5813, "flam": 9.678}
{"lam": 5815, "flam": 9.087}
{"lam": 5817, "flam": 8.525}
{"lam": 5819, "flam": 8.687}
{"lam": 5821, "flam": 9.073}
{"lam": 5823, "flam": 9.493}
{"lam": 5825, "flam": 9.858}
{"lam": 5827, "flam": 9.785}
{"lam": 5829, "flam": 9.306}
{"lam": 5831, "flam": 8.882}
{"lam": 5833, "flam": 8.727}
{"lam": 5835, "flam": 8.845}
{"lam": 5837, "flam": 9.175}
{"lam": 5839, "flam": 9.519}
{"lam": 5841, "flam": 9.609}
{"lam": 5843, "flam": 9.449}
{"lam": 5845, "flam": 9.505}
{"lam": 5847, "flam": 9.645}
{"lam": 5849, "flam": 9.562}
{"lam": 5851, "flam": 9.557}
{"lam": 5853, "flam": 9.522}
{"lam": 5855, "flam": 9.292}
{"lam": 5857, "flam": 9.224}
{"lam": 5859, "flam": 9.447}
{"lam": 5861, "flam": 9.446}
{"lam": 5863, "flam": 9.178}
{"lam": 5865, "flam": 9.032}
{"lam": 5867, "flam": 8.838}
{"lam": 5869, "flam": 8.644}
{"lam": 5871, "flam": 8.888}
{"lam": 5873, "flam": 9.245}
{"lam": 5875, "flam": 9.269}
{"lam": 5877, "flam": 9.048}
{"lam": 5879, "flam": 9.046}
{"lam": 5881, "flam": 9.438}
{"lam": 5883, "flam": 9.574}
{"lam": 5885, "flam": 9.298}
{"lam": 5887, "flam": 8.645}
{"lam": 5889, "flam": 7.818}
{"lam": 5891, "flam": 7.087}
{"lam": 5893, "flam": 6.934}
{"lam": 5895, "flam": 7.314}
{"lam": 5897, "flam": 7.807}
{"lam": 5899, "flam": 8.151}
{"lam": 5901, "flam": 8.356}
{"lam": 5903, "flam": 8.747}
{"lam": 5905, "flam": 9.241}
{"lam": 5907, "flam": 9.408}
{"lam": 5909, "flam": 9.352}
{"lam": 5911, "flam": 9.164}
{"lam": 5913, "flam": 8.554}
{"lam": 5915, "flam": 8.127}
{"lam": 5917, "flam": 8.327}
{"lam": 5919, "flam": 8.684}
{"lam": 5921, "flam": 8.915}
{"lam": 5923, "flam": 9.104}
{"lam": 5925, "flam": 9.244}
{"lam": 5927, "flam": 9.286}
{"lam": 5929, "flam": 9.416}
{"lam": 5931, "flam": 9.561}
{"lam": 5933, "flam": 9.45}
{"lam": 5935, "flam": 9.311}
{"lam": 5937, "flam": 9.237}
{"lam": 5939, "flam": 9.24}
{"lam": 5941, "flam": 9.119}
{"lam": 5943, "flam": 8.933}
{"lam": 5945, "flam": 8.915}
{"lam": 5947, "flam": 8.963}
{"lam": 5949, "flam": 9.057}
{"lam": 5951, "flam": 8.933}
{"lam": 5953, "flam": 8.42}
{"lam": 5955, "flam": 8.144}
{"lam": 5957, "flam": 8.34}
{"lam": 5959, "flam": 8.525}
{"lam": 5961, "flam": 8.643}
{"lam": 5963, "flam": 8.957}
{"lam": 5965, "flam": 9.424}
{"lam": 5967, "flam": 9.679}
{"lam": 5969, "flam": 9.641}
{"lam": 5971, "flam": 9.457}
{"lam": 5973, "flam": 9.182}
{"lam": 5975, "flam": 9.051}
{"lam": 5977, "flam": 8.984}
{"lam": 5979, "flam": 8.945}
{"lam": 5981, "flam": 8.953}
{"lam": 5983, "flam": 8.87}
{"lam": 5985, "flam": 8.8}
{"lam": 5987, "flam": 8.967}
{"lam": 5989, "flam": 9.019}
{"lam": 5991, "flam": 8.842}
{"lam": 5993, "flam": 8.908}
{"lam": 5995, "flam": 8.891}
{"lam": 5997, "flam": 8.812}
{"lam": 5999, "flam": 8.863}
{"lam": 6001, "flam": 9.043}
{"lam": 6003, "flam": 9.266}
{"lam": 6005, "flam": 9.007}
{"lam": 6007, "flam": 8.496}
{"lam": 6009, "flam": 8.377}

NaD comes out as 2.1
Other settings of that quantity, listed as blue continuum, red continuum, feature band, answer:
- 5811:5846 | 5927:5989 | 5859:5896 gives 1.8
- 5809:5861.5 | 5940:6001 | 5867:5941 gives 2.7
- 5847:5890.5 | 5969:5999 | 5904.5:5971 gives 0.3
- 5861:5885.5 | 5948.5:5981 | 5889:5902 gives 2.1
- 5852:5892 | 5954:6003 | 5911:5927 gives 0.4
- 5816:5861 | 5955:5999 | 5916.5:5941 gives -0.2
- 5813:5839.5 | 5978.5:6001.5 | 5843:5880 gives -0.6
